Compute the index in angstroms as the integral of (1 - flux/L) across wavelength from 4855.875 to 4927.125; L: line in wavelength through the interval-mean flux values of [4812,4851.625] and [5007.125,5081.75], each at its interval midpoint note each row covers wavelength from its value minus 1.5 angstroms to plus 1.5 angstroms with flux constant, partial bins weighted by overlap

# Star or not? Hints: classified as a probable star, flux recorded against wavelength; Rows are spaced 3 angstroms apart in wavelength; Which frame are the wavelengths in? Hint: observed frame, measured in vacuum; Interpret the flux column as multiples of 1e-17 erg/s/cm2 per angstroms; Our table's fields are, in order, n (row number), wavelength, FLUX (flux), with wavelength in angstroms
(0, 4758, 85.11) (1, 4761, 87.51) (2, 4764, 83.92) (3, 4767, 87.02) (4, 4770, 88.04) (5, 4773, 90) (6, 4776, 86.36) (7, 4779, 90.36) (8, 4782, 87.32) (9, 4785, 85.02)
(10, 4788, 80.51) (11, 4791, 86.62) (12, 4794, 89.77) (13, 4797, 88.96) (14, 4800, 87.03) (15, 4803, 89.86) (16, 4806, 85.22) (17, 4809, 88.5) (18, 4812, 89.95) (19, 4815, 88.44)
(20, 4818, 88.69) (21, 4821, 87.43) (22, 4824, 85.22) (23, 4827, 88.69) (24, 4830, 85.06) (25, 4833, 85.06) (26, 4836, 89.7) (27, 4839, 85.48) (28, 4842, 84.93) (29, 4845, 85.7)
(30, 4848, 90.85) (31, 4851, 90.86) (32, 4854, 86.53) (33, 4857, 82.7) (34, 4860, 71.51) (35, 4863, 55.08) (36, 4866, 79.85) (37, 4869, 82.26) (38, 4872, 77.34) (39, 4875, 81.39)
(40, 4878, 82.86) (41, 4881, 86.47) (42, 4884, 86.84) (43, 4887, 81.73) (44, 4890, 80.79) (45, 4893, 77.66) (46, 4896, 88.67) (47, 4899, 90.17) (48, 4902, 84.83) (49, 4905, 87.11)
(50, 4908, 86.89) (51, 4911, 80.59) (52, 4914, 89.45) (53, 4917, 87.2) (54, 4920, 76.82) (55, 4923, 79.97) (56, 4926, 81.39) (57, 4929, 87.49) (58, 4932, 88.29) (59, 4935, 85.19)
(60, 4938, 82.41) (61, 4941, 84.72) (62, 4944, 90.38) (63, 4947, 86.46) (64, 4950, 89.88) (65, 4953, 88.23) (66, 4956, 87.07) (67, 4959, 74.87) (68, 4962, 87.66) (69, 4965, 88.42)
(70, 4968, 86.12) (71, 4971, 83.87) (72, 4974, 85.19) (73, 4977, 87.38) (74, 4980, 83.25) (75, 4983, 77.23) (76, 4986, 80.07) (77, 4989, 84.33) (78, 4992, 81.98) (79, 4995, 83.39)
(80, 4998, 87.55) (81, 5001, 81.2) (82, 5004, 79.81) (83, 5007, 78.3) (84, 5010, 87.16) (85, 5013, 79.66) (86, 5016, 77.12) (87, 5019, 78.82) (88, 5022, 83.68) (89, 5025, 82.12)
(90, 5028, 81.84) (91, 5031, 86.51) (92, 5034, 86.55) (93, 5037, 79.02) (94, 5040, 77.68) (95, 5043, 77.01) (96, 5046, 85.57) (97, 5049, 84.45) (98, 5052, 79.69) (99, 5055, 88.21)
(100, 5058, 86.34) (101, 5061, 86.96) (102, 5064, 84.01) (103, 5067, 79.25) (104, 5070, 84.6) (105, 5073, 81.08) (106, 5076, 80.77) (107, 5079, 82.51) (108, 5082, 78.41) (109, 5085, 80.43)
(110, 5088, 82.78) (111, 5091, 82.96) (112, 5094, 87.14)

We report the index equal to 3.6 angstroms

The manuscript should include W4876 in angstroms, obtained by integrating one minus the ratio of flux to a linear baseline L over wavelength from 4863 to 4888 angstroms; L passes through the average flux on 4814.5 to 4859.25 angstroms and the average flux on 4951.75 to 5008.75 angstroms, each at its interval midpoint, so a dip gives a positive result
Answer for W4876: 1.5 angstroms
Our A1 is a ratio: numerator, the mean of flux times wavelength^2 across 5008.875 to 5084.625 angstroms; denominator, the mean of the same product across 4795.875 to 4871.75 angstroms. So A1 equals 1.1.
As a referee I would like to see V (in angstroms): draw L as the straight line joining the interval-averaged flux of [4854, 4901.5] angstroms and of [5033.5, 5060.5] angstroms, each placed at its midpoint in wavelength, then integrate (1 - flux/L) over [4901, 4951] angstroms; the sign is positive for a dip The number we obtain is -2.4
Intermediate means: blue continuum 80.6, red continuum 82.7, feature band 85.2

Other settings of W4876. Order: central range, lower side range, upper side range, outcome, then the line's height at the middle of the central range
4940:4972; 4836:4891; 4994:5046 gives -1.7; 81.9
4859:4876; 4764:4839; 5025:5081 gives 2.3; 86.2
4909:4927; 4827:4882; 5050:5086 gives 0.0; 82.6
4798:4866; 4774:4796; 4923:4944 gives 0.9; 86.1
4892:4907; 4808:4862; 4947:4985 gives -0.1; 85.5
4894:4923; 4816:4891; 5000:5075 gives -0.8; 83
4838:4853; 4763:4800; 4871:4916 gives -0.4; 85.5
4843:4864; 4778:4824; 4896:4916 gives 1.4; 87.1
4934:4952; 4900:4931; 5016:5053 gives -0.6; 83.7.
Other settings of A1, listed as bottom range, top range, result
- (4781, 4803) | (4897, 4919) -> 1.05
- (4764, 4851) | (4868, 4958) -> 1.01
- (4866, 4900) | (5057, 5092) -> 1.07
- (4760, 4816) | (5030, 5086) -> 1.05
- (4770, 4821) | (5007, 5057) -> 1.03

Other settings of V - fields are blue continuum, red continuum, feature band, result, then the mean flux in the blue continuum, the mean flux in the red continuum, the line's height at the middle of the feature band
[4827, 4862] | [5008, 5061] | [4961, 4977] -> -0.6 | 85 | 82.5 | 83.4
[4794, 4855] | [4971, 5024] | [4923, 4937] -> -0.1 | 87.7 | 82.2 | 84.3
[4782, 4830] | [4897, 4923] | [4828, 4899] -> 2.7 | 87.3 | 85.1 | 86.1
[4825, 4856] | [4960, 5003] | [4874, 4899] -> 0.7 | 87.2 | 84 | 86.1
